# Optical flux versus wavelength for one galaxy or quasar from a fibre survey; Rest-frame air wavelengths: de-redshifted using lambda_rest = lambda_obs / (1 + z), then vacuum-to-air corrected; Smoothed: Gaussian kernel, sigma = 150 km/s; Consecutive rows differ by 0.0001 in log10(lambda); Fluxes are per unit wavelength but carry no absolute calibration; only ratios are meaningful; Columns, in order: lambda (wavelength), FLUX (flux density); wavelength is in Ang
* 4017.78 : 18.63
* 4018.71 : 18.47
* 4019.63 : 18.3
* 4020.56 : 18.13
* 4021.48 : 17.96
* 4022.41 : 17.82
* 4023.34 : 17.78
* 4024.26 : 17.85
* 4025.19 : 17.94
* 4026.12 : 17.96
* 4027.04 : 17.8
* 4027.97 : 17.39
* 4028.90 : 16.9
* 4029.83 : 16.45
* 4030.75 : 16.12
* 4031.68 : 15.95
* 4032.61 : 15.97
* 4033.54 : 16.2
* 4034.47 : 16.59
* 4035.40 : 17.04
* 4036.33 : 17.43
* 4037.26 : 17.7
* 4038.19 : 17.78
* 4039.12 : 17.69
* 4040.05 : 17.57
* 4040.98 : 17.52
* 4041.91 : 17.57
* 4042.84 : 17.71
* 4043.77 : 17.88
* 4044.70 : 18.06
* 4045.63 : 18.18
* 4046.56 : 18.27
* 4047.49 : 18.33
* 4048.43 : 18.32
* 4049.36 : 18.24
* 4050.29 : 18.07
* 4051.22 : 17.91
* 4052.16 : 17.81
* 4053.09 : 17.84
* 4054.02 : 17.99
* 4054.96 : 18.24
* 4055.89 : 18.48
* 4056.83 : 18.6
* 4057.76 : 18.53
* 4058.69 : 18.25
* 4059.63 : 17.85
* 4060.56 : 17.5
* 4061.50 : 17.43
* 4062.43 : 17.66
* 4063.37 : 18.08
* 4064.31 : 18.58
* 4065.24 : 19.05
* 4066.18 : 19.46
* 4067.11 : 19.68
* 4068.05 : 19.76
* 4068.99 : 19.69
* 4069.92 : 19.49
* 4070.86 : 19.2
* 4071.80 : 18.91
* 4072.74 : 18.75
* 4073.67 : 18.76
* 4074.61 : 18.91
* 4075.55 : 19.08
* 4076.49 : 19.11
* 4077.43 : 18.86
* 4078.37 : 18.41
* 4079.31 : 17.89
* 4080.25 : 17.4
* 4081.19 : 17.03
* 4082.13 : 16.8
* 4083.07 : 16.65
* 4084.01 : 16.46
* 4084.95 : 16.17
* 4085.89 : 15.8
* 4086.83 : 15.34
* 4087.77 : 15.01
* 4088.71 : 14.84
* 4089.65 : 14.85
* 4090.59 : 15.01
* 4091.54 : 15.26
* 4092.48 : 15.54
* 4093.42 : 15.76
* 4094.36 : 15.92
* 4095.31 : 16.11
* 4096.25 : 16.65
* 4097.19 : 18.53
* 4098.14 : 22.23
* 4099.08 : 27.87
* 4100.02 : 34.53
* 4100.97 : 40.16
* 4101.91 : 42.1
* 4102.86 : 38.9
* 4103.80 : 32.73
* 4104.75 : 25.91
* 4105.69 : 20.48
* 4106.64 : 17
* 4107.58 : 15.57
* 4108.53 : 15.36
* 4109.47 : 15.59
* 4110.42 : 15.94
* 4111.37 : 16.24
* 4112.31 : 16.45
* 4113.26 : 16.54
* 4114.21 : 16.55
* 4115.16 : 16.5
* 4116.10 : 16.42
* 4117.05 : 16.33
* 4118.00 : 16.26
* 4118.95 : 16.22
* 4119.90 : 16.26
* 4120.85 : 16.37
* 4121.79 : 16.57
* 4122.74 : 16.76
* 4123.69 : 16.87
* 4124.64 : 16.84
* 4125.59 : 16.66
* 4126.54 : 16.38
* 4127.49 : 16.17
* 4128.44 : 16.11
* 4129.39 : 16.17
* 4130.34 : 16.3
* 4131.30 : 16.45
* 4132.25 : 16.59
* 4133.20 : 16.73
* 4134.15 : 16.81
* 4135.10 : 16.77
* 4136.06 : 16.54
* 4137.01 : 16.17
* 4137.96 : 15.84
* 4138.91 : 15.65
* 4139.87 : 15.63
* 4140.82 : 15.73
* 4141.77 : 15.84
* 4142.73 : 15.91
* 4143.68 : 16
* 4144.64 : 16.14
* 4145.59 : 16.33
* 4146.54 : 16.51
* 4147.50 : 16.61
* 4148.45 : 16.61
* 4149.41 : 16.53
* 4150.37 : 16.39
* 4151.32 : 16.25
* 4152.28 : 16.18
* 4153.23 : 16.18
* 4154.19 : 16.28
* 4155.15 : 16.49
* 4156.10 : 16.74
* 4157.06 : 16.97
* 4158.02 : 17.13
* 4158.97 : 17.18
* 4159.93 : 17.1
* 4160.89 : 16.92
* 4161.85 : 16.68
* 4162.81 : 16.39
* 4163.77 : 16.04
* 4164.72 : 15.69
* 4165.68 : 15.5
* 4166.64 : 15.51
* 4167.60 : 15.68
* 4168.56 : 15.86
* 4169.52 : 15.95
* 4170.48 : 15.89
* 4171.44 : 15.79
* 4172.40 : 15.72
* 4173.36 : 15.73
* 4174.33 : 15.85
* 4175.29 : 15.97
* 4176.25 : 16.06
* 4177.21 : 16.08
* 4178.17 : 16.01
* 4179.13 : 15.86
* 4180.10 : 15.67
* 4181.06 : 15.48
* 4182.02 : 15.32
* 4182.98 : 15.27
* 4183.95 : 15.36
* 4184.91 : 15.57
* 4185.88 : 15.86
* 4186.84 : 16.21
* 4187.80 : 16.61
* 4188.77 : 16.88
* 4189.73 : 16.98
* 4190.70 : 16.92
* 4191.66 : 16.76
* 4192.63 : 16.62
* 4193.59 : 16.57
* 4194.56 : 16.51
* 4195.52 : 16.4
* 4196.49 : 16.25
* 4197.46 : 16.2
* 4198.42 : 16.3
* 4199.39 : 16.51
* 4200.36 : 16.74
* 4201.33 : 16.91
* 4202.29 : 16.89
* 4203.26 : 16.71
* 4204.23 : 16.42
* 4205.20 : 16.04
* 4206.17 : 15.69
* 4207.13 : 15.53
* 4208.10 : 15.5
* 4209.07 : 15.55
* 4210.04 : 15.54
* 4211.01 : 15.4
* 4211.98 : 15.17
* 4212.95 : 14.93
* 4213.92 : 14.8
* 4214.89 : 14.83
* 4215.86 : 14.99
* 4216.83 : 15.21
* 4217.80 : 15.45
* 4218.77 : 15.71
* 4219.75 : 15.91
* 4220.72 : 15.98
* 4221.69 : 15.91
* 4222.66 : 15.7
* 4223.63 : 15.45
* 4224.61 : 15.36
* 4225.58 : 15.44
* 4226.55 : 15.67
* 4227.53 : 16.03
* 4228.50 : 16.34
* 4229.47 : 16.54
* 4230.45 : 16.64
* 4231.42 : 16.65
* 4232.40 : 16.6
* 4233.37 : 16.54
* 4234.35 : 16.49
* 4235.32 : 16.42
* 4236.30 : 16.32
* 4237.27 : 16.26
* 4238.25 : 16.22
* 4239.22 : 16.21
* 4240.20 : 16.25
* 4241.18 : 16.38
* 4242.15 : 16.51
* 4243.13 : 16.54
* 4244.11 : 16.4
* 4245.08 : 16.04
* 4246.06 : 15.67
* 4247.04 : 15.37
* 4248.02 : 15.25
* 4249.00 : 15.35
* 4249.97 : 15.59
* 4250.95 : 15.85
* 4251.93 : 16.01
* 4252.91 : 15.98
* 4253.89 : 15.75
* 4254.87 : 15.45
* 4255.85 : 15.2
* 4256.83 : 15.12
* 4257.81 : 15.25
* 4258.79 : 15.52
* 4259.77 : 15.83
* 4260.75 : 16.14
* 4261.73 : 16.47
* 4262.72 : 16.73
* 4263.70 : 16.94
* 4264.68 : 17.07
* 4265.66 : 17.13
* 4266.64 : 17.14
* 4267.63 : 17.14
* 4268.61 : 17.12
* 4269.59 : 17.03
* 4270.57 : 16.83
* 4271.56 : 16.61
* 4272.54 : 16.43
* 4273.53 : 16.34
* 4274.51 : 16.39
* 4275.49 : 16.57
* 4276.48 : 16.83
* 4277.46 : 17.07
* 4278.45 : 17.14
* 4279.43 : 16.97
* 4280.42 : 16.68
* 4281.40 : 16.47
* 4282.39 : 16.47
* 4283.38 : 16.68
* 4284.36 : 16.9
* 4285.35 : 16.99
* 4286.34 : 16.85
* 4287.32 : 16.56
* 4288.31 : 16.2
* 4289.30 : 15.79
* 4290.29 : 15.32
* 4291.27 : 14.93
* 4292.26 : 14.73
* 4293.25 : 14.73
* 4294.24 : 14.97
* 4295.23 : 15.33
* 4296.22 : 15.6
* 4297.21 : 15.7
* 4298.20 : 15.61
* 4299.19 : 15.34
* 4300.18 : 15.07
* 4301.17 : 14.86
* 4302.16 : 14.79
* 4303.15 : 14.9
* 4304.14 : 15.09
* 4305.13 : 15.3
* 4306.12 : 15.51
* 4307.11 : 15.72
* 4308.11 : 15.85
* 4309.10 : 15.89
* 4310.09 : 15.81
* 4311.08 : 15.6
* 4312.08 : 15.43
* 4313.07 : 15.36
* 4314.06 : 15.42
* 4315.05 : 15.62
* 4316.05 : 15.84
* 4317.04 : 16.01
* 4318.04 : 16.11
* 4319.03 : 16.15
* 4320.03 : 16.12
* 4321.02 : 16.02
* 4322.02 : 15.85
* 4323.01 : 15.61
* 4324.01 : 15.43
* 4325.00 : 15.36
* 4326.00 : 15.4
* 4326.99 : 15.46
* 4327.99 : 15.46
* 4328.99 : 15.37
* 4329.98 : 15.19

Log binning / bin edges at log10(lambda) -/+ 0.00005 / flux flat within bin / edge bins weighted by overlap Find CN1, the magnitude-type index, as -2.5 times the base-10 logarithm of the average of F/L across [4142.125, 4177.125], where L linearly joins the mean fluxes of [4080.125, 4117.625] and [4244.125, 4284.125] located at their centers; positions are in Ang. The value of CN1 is 0.136 mag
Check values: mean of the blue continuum 19.6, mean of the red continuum 16.3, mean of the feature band 16.2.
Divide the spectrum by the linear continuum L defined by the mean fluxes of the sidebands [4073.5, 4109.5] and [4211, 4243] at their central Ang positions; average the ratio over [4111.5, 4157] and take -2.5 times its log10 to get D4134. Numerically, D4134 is 0.15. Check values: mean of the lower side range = 20.2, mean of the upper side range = 15.9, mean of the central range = 16.4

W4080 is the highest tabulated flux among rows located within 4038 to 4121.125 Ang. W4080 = 42.1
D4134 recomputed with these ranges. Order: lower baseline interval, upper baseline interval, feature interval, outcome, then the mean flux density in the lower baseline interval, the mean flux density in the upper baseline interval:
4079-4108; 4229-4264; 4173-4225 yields 0.10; 20.7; 16.1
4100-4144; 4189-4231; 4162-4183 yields 0.09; 18.7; 16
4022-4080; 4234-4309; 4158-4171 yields 0.05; 18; 16.1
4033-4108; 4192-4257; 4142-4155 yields 0.08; 19.2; 16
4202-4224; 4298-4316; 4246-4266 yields -0.03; 15.6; 15.4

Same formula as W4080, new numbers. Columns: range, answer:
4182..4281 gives 17.14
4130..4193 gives 17.18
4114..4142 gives 16.87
